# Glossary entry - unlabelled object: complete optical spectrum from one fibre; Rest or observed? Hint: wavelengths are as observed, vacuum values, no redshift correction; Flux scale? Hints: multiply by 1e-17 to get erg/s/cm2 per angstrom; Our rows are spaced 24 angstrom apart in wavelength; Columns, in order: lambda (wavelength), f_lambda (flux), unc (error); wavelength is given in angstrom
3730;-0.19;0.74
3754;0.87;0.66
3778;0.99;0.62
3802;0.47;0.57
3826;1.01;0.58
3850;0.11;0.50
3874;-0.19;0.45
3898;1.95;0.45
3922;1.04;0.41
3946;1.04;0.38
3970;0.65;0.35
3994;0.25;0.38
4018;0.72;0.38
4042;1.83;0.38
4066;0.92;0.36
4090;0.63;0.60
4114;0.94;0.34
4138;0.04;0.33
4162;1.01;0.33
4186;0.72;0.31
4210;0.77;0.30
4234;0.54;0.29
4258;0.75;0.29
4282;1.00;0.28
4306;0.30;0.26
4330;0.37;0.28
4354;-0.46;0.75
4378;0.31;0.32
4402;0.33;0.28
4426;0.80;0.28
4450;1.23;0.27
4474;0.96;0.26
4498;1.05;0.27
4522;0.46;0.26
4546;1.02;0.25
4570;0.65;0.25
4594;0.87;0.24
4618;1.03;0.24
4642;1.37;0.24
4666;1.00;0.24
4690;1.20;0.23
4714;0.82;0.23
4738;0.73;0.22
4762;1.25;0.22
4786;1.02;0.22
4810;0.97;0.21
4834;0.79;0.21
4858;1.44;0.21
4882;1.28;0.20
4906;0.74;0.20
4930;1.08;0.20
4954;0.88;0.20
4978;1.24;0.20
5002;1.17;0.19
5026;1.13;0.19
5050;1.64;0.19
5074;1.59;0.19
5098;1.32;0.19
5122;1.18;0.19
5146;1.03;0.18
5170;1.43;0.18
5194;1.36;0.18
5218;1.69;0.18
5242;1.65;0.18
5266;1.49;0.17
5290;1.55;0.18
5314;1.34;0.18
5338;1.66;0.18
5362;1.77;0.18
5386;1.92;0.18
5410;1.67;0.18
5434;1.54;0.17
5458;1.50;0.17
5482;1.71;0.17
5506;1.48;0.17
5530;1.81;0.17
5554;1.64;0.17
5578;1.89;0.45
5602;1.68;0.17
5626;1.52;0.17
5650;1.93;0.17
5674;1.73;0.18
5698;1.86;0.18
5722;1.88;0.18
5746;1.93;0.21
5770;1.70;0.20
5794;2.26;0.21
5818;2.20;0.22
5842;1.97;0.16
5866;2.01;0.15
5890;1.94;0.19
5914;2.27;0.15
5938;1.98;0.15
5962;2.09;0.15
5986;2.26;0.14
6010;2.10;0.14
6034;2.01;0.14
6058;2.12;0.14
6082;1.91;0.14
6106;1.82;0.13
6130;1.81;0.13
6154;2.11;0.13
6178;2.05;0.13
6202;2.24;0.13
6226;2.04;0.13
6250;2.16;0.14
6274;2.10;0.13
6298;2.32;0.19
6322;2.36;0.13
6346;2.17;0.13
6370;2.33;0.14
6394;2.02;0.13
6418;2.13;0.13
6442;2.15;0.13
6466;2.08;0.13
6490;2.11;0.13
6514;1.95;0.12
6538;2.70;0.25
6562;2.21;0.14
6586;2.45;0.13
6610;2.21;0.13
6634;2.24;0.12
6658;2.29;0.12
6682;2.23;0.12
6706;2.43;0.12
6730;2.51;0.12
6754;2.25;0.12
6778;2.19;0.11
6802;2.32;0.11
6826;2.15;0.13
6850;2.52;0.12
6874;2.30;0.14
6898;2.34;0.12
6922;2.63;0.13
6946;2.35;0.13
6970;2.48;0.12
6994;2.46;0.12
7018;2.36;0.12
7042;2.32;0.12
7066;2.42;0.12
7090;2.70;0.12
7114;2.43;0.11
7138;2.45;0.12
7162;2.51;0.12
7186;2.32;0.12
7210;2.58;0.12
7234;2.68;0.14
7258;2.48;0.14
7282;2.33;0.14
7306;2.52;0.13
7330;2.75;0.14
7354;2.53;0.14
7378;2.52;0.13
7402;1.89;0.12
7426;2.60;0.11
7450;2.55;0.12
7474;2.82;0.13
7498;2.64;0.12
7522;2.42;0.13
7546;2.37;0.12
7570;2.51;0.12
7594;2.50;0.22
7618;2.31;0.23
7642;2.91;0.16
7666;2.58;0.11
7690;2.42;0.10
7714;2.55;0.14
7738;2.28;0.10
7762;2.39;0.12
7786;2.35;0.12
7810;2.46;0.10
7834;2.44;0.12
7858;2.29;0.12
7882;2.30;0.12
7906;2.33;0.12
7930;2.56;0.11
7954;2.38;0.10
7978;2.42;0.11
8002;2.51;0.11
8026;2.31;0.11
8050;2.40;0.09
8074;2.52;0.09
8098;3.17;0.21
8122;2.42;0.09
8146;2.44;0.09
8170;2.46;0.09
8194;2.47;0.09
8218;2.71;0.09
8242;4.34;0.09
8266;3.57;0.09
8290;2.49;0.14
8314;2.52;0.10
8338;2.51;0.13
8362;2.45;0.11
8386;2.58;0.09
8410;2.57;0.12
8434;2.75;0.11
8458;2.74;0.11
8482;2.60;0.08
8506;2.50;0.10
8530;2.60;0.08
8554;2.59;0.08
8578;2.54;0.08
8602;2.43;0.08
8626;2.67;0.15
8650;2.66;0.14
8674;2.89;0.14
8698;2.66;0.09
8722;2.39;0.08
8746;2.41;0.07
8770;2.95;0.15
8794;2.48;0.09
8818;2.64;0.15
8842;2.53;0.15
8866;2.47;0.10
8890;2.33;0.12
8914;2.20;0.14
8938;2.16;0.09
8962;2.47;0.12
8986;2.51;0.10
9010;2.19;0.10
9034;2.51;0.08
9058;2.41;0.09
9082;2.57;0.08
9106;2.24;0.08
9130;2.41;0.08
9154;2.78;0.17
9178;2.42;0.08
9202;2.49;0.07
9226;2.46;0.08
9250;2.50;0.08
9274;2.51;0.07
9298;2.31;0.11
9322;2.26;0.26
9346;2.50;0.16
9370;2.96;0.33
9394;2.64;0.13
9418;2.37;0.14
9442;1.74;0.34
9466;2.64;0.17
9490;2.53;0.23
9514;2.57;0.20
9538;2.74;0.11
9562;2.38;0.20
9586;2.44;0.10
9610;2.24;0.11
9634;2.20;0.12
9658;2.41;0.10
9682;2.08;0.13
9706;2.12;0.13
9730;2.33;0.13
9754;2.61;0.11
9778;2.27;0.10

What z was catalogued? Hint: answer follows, 0.26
